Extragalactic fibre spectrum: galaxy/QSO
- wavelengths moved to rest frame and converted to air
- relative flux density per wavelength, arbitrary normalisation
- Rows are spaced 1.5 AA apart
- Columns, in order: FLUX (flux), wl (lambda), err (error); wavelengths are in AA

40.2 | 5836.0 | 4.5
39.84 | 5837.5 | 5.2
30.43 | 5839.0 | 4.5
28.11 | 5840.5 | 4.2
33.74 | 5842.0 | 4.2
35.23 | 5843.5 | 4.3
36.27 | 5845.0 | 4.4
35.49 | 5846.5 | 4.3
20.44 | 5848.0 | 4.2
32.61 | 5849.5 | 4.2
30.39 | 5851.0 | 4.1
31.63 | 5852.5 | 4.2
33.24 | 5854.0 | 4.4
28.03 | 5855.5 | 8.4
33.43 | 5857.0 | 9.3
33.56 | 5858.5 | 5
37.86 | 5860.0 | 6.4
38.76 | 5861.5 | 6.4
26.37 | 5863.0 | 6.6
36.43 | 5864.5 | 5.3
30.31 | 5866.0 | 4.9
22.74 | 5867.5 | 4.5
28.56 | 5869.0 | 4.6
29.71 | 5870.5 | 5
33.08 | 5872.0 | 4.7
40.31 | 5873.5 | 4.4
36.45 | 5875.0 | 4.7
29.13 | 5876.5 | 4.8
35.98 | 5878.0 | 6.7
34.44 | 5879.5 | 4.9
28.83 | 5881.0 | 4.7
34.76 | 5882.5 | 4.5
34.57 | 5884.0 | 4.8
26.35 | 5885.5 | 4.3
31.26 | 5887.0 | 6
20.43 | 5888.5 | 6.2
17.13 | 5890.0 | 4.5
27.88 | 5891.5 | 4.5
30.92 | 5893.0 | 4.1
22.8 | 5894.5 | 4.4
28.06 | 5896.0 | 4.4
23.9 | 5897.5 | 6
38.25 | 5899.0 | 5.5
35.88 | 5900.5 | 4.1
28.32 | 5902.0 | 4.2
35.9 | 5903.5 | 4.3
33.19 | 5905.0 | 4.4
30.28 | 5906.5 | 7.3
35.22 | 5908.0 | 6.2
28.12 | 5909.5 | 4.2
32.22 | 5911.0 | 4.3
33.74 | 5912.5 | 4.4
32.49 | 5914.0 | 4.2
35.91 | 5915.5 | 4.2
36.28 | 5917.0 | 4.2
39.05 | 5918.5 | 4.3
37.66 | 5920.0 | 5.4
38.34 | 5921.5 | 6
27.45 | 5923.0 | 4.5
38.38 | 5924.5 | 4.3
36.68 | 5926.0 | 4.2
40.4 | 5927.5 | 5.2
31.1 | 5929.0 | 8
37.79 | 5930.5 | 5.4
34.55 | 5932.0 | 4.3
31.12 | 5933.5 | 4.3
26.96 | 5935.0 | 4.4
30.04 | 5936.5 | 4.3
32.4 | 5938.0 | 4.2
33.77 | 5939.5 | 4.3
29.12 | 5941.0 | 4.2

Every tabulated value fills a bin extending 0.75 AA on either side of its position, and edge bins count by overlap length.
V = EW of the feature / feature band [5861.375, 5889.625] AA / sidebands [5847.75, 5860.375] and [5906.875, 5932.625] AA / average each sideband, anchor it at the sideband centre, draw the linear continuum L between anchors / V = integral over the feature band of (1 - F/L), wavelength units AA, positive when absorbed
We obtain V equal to 1.3 AA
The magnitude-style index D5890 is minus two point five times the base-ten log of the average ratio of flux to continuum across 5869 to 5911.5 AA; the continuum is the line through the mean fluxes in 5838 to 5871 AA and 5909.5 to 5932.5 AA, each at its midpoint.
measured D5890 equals 0.09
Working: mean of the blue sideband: 31.6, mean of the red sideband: 35.2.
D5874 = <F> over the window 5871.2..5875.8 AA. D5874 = 36.5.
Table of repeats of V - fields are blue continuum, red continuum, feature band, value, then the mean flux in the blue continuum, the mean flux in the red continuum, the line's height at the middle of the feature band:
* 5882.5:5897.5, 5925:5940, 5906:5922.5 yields -2.0 AA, 26.9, 33.6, 30.7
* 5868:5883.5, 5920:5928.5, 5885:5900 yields 3.2 AA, 33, 36.2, 34.1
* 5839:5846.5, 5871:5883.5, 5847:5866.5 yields 1.0 AA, 33.3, 34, 33.6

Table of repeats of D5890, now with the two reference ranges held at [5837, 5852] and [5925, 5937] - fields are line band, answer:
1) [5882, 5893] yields 0.19 mag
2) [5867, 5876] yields 0.02 mag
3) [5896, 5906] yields 0.03 mag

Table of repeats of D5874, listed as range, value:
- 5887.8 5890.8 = 18.9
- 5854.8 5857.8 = 30.8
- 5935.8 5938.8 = 31.3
